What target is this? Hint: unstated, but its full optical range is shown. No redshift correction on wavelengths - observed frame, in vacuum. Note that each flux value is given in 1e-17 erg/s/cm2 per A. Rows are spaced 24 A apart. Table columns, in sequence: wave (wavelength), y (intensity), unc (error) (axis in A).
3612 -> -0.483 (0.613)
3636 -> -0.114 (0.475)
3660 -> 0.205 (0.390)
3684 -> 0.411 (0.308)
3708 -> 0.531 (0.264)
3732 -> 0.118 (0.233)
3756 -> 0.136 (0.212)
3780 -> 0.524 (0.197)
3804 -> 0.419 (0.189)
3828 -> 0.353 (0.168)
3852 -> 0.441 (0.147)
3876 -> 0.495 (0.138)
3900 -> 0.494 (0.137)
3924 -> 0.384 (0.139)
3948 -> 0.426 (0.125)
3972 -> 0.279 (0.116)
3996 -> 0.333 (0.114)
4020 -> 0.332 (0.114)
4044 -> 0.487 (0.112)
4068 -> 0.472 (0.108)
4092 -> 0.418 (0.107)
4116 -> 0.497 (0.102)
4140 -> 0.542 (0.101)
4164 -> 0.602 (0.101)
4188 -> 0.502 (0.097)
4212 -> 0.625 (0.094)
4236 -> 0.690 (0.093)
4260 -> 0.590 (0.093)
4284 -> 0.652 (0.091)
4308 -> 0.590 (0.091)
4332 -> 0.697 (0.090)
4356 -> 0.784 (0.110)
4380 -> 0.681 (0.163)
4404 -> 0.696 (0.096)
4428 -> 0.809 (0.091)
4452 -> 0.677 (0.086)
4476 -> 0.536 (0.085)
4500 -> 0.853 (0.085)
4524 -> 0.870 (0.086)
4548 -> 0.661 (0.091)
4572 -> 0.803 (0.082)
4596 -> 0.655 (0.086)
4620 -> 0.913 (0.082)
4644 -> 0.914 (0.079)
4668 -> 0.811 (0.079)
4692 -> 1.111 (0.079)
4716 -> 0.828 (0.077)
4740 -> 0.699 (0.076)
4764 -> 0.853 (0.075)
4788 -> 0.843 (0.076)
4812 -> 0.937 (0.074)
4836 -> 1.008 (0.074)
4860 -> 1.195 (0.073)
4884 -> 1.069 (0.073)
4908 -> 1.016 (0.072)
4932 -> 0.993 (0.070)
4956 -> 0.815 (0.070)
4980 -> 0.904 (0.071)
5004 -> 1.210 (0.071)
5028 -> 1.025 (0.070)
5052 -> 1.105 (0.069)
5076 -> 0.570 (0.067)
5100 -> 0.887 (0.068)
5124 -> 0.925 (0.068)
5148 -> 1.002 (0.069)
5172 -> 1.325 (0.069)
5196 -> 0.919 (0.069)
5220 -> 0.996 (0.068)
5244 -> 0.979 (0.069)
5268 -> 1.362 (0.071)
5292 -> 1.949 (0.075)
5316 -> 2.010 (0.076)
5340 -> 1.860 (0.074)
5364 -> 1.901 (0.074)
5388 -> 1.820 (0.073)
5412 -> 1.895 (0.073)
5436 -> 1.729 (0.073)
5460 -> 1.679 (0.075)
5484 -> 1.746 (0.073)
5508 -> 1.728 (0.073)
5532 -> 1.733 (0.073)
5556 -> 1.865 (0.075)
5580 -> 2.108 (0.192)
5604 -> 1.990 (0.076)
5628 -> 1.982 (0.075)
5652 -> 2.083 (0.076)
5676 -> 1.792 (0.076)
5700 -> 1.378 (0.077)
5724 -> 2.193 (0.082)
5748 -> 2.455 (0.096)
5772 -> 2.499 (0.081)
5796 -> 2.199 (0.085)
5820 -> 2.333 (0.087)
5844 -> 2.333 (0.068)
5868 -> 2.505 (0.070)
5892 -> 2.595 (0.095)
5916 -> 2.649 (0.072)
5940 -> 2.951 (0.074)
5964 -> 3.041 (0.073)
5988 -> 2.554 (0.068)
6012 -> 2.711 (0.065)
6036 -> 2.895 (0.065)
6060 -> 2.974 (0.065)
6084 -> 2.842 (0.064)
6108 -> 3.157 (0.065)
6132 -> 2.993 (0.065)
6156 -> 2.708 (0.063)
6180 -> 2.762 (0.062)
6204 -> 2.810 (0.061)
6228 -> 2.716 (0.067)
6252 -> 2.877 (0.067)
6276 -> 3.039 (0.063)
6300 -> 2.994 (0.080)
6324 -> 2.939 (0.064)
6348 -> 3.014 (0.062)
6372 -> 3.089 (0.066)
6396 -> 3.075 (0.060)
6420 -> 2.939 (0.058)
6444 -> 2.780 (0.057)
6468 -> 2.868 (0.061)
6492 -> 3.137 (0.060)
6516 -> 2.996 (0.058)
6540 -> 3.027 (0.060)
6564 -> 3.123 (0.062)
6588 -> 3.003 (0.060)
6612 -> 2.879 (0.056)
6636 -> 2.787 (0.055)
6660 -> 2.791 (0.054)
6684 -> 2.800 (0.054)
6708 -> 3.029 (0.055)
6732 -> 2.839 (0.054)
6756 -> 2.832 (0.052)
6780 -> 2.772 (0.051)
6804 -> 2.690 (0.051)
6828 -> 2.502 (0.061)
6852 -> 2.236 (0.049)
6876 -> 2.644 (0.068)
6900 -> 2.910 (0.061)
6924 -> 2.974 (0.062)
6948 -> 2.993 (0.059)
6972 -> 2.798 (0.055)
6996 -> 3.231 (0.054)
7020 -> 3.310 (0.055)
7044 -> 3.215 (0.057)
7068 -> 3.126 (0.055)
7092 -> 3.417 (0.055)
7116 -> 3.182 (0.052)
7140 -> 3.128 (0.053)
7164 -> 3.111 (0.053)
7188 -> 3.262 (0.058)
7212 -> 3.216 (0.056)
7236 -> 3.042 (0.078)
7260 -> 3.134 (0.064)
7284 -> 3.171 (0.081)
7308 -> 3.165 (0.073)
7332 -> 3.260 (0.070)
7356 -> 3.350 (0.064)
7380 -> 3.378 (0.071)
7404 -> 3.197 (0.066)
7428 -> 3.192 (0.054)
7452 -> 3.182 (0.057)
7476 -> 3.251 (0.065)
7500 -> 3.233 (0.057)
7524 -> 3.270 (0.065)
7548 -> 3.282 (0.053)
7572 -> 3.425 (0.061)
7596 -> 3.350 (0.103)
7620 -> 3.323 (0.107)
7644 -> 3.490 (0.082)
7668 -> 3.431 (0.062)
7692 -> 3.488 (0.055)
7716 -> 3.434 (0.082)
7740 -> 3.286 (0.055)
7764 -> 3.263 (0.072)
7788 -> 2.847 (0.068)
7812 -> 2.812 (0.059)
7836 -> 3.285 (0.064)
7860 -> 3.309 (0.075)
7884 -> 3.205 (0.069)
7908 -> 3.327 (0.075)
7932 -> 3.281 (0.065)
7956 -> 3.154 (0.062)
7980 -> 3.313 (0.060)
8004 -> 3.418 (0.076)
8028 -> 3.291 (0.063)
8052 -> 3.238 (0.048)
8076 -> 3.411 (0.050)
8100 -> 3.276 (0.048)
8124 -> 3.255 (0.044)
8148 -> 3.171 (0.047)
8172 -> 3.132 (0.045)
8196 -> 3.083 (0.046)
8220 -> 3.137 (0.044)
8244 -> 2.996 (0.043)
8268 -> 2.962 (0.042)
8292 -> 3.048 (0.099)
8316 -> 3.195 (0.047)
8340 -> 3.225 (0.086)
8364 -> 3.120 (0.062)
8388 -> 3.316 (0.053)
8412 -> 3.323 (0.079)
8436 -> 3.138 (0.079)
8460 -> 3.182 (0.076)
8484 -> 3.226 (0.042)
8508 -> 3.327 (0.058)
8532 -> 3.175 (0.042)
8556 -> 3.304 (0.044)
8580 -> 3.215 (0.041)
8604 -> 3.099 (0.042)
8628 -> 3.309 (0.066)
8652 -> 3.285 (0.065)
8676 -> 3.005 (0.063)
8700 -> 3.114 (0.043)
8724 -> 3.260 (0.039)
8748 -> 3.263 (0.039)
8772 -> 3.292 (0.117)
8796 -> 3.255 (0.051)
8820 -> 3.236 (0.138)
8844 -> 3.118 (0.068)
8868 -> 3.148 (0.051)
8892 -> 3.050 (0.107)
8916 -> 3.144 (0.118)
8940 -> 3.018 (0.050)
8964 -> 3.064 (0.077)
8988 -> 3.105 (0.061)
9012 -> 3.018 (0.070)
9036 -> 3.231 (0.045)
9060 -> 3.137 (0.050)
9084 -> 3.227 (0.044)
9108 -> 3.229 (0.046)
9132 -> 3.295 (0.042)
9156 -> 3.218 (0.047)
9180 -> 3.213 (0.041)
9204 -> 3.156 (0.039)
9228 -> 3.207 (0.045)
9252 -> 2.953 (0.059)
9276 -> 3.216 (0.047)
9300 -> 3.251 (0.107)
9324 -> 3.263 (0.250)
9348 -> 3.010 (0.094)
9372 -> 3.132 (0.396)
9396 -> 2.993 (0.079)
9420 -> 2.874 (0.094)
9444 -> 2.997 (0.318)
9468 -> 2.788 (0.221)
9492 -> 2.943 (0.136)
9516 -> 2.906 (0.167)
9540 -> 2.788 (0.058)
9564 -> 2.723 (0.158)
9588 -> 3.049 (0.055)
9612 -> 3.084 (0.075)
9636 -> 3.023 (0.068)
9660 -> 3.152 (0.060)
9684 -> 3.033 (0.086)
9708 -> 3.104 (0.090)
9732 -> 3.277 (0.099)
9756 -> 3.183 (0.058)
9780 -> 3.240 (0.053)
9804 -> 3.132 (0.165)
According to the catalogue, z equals 0.323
